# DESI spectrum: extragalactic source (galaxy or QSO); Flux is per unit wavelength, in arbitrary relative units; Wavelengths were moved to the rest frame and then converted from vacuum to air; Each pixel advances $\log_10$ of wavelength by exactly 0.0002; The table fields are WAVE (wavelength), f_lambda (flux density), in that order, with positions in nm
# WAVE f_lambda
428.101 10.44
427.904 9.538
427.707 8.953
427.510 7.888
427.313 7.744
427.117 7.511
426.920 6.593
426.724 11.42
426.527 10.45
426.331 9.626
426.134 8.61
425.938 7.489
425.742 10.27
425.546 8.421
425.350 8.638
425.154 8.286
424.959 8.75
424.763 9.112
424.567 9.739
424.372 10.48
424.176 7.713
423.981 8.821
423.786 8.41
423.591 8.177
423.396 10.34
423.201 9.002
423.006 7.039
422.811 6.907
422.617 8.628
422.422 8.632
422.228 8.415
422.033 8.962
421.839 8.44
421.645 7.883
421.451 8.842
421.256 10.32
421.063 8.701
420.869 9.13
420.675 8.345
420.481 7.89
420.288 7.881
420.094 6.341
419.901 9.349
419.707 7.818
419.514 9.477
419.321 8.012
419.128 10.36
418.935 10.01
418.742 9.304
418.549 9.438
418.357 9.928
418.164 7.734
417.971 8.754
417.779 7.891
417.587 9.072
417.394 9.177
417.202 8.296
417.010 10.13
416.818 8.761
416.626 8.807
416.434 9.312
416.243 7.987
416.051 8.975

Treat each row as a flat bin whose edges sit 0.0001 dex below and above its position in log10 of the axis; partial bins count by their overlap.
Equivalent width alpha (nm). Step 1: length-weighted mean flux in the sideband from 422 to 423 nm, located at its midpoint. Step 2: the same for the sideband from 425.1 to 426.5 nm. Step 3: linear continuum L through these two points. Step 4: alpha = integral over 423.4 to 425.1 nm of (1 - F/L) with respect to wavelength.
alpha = -0.087 nm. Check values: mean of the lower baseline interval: 8.15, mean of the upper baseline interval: 8.86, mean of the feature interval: 8.97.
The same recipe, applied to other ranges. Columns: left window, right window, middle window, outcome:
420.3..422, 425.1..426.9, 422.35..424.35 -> 0.10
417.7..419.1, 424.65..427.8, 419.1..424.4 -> 0.24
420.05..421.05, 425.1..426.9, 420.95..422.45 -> -0.09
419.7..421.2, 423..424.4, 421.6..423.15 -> 0.07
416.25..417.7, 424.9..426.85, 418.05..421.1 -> 0.11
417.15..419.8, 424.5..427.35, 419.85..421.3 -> 0.09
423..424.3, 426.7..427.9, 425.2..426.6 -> -0.10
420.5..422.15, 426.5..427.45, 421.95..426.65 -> -0.07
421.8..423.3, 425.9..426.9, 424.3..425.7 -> -0.02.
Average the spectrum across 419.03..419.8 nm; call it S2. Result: 8.93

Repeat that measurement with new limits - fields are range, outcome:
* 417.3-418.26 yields 8.52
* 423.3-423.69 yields 9.25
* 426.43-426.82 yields 10.9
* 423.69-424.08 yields 8.62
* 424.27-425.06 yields 9.5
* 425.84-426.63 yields 9.05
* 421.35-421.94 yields 8.4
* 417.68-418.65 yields 8.76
